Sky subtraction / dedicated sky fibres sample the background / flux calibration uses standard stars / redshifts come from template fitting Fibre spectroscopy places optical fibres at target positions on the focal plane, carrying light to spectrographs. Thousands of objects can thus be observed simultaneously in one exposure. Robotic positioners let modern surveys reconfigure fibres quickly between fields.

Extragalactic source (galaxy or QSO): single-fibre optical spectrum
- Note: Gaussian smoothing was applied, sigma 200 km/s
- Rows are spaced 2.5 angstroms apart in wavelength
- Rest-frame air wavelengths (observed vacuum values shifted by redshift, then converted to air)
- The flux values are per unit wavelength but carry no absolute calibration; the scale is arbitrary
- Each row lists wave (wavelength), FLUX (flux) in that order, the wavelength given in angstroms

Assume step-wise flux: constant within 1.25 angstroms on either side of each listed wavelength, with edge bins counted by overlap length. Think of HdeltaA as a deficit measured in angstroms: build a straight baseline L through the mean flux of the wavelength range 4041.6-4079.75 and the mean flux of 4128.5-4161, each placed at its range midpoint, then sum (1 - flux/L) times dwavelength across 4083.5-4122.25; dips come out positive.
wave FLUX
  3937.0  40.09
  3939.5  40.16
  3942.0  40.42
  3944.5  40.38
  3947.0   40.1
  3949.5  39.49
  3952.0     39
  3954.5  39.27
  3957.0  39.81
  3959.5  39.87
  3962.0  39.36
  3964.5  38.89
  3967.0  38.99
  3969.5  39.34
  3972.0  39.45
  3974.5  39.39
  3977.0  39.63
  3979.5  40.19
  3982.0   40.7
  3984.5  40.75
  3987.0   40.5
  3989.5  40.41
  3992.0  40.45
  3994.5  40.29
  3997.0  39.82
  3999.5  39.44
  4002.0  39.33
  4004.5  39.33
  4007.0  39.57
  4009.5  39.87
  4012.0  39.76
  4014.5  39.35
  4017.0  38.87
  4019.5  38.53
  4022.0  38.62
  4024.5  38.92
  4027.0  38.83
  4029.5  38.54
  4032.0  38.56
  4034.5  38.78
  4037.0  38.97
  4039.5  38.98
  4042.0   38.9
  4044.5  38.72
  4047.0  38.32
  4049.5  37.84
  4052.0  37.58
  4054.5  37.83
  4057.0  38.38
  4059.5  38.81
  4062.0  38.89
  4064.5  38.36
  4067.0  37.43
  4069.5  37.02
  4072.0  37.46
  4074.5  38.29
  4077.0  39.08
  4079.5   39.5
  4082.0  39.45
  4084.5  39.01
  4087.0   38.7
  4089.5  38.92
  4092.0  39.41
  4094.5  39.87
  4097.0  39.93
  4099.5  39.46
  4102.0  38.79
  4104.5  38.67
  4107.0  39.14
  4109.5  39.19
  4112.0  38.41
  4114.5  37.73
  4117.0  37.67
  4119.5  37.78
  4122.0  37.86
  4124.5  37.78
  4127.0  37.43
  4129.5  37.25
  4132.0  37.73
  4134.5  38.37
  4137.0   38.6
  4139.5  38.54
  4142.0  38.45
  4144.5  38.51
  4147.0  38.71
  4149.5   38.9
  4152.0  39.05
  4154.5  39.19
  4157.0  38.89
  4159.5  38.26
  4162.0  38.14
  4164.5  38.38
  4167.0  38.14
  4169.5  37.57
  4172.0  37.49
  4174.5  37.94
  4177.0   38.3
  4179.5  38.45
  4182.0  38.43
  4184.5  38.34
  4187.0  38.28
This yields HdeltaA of -0.4 angstroms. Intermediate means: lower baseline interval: 38.2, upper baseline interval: 38.5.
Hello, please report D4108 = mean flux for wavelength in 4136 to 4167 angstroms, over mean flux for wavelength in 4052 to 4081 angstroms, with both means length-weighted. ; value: 1.01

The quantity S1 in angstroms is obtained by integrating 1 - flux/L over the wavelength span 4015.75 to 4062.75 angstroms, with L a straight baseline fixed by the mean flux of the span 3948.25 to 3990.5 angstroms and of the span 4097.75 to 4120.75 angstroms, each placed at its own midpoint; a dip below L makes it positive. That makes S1 0.7 angstroms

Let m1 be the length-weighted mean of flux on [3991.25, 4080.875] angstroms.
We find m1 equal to 38.8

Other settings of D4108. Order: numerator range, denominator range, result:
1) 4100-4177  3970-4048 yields 0.97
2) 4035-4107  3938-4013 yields 0.97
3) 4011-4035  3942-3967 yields 0.98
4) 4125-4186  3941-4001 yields 0.96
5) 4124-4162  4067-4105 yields 0.99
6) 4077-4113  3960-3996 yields 0.98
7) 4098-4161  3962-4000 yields 0.96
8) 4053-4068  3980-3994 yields 0.94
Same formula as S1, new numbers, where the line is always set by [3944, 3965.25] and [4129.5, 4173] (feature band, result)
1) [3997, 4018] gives -0.1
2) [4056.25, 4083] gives 0.3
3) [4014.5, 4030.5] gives 0.2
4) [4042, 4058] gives 0.3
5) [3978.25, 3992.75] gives -0.4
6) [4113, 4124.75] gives 0.2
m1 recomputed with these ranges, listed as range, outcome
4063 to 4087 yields 38.4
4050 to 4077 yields 38.1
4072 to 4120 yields 38.9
